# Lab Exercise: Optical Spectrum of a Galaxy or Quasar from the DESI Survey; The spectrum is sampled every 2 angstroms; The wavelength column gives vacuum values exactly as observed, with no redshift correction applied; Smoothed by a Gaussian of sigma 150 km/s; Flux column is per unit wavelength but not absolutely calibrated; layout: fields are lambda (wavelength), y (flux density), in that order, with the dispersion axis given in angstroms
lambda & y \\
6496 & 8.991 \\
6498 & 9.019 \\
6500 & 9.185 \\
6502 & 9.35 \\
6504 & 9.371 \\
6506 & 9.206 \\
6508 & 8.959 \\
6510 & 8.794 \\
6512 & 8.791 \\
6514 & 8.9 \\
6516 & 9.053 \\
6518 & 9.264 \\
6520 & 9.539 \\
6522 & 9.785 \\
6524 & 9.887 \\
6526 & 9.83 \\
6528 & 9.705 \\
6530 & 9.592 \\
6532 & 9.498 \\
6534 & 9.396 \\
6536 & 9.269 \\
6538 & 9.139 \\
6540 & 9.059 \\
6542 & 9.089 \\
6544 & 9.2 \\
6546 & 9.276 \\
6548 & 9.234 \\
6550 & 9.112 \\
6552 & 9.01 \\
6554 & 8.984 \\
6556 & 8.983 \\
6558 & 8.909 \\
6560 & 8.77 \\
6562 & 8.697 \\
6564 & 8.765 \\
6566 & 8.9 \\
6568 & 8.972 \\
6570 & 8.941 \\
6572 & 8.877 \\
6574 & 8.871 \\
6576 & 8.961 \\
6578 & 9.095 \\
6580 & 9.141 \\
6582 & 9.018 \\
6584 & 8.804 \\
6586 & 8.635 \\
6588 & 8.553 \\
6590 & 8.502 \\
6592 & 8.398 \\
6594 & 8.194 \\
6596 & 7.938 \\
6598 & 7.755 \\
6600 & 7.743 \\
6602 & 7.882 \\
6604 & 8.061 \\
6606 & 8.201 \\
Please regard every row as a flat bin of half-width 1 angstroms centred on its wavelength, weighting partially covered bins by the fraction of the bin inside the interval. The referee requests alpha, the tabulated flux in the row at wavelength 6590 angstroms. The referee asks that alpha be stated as 8.502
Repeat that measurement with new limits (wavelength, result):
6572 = 8.877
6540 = 9.059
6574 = 8.871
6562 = 8.697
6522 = 9.785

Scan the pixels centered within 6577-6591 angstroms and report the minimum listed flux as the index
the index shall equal 8.502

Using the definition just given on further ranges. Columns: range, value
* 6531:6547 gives 9.059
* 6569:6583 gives 8.871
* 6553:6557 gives 8.983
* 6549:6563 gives 8.697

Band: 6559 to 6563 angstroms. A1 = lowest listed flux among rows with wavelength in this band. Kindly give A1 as 8.697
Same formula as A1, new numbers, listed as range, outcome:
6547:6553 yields 9.01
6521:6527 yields 9.785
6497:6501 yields 9.019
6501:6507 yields 9.206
